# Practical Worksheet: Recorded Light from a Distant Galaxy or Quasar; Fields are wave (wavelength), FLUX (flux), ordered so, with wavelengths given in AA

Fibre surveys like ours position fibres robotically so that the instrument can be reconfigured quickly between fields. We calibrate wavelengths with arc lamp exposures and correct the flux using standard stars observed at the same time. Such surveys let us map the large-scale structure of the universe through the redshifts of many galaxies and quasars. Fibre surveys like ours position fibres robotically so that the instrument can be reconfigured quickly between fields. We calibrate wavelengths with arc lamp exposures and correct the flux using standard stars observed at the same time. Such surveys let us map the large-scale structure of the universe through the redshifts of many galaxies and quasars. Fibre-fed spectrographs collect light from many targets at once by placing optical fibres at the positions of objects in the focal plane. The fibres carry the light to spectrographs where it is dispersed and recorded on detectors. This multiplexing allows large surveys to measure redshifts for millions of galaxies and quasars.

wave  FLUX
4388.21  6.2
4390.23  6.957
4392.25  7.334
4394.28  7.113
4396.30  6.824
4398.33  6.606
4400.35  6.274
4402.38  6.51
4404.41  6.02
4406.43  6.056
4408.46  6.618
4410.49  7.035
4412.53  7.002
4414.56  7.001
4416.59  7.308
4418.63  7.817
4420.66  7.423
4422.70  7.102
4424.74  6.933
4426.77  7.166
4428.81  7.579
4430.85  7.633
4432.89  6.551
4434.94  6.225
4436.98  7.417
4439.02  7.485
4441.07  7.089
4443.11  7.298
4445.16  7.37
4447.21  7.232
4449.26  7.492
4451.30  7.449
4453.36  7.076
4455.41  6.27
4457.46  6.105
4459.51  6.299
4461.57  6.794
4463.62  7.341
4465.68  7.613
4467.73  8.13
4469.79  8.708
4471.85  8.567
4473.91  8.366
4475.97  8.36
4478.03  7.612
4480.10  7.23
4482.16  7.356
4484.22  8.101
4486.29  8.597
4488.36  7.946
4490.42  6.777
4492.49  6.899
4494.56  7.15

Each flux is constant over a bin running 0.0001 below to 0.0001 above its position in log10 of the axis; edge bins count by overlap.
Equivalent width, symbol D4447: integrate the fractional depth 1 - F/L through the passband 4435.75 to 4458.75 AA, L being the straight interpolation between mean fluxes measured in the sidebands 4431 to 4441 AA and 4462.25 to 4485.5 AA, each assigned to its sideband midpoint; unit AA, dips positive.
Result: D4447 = 0.5 AA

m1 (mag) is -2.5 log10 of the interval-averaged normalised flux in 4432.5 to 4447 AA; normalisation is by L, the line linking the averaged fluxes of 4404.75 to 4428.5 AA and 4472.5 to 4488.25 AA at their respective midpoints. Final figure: 0.04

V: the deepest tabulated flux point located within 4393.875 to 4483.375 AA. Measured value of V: 6.02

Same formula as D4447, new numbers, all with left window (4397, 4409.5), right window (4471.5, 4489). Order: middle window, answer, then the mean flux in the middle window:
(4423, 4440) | -0.4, 7.12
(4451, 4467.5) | 1.4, 6.9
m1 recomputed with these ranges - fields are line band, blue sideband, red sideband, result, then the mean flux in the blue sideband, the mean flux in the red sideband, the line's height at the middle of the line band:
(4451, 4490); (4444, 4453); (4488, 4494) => -0.05 mag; 7.36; 7.13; 7.24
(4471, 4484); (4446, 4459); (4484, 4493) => -0.07 mag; 6.92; 7.67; 7.44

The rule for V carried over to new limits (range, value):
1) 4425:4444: 6.225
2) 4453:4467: 6.105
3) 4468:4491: 6.777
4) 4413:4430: 6.933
